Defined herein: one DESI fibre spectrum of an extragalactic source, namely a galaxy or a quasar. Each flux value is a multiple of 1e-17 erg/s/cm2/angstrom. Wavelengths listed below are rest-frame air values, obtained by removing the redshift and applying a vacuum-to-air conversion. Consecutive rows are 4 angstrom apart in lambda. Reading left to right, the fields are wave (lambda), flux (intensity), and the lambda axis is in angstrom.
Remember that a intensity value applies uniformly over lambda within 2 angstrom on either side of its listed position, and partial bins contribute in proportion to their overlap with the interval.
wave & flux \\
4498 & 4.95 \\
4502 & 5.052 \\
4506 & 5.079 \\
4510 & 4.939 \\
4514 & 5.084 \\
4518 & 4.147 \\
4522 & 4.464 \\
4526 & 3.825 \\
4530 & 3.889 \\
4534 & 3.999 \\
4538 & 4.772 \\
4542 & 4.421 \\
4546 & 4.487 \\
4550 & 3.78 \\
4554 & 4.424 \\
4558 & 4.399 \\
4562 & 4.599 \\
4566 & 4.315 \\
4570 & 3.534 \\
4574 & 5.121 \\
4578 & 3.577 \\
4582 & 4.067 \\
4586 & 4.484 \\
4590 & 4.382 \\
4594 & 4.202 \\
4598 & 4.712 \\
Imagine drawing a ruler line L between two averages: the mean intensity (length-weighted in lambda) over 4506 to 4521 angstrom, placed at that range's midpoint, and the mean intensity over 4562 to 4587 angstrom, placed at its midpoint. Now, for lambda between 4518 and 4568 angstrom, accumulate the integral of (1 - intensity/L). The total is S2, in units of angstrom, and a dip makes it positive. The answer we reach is 2.3 angstrom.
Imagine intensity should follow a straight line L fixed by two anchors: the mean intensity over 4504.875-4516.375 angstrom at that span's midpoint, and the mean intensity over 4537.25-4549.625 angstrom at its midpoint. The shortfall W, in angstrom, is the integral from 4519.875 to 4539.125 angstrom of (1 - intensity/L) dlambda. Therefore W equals 2.1 angstrom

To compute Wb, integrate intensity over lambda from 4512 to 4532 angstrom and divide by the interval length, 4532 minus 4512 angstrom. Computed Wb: 4.28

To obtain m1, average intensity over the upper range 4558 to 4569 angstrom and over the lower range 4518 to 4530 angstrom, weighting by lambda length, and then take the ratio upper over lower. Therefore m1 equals 1.06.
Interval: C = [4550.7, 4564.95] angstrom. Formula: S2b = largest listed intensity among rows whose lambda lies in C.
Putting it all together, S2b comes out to 4.599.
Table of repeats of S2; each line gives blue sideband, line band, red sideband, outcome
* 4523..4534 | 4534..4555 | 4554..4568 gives -0.8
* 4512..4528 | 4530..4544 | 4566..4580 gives -0.1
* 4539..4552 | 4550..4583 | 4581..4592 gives 0.5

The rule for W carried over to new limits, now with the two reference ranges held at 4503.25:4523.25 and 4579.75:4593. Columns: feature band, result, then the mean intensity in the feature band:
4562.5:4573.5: 0.57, 4.18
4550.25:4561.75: 0.36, 4.34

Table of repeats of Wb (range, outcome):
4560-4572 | 4.15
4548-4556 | 4.1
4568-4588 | 4.16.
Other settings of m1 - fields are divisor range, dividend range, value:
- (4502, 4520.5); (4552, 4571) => 0.89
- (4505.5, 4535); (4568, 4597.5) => 0.96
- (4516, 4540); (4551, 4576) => 1.05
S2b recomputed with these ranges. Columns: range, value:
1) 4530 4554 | 4.772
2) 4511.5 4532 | 5.084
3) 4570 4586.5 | 5.121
